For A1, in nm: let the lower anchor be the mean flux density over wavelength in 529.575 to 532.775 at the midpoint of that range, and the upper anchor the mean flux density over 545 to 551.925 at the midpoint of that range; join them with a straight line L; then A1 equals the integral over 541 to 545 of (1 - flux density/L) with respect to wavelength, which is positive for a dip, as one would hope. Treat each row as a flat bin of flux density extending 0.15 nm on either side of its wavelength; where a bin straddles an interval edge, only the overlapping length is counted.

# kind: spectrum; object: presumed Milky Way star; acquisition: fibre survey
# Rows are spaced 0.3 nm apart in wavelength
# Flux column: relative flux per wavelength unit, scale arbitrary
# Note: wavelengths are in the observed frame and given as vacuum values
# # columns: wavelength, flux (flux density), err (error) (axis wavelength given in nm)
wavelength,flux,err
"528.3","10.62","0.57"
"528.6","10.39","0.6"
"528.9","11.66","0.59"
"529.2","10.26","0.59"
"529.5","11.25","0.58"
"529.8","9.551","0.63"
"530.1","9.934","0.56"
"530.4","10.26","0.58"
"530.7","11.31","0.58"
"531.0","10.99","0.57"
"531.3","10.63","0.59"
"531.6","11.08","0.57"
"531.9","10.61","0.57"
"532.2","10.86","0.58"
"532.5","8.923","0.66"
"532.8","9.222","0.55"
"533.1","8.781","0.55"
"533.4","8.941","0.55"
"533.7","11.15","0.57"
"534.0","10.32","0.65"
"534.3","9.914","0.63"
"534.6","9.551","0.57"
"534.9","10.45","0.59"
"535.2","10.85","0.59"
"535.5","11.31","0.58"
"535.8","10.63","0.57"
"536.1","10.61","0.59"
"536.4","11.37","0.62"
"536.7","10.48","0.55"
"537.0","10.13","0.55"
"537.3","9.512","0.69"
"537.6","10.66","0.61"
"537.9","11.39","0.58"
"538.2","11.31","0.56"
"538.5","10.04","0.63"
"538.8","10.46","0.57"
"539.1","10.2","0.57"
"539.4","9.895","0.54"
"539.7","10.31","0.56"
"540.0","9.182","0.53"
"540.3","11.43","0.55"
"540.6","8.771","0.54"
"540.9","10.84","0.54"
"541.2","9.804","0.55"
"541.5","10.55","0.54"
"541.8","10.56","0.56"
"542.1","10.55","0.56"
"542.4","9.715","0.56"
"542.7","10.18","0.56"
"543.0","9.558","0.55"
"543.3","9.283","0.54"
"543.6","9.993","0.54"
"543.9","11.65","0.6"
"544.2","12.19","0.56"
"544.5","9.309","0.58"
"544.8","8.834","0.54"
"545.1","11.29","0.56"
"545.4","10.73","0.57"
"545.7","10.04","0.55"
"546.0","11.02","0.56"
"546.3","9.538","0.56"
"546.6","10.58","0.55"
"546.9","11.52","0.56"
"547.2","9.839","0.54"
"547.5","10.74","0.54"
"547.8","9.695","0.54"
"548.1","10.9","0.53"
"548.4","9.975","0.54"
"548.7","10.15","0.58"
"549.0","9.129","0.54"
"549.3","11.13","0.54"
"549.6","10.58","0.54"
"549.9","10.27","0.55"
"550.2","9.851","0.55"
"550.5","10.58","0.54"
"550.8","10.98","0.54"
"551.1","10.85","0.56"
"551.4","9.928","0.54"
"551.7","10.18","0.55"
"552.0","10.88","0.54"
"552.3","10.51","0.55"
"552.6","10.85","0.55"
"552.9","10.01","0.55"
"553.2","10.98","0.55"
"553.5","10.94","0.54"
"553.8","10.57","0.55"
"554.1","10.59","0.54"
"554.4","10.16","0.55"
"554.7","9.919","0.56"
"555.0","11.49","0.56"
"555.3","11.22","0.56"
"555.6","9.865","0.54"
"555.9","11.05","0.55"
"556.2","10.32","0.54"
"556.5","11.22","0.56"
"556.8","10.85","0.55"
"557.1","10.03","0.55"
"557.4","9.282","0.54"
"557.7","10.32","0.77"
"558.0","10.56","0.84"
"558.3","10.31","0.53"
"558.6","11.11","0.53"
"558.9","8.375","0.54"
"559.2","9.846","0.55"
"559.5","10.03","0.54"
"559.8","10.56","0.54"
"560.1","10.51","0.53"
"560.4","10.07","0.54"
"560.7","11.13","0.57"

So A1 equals 0.082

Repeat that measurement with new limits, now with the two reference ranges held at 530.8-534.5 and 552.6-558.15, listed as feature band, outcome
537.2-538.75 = -0.06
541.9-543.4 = 0.06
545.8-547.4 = -0.02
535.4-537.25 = -0.09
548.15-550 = 0.03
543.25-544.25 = -0.04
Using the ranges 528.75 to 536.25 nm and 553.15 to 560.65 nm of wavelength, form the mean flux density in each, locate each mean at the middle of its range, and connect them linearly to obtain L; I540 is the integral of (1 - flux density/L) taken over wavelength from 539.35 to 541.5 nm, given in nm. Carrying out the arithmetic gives 0.06 nm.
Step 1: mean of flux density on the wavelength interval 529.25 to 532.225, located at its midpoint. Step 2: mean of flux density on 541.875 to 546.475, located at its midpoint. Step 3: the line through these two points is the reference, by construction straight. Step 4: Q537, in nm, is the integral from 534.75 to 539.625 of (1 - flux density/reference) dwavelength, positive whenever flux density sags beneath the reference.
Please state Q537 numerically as -0.058 nm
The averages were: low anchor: 10.6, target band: 10.6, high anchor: 10.3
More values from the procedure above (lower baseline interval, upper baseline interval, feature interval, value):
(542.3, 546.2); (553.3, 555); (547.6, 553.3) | 0.03 nm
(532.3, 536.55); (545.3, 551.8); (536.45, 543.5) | 0.01 nm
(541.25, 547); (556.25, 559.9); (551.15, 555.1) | -0.11 nm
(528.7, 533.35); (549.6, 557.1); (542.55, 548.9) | 0.10 nm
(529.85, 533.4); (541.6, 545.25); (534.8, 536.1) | -0.08 nm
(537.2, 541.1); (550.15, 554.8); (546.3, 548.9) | 0.02 nm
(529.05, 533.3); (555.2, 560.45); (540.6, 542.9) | 0.02 nm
